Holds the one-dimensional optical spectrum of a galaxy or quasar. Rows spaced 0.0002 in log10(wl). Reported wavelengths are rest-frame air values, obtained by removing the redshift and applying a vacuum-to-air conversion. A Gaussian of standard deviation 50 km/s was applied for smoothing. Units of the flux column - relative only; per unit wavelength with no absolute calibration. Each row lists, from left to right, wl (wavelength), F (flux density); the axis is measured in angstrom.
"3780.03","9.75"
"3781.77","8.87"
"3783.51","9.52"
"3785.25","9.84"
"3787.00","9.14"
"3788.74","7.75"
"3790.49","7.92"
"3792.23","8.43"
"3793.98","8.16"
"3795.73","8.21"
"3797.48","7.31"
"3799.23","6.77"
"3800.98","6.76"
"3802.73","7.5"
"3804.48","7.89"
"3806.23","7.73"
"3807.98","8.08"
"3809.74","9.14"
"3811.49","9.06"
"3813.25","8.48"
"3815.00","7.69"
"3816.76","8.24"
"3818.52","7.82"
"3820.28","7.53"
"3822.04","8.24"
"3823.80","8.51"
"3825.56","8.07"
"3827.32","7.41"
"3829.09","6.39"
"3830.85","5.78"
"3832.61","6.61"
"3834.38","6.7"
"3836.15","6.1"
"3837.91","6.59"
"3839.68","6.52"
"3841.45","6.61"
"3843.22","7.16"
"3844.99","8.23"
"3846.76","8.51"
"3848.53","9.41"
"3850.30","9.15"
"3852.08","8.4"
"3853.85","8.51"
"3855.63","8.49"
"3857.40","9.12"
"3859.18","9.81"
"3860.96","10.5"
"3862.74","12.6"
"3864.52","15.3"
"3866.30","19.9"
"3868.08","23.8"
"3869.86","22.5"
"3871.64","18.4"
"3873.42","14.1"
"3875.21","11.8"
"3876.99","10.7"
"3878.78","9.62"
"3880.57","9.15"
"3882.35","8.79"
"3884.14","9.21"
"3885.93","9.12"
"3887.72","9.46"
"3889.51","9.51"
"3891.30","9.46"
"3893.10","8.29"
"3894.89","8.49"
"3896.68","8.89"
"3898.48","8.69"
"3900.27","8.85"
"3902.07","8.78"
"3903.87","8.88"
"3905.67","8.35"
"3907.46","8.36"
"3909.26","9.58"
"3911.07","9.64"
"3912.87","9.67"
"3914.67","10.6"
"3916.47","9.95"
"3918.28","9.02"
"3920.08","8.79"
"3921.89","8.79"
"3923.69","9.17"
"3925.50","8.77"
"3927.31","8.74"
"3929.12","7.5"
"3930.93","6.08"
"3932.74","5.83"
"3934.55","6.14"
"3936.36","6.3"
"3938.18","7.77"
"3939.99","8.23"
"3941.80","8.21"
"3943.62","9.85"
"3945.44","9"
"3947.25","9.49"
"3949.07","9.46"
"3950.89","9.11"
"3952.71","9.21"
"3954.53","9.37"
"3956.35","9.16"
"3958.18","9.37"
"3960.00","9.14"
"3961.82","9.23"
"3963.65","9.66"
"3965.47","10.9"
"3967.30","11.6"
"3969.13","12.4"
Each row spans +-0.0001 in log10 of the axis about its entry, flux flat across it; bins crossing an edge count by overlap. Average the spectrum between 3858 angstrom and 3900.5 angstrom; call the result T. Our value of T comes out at 12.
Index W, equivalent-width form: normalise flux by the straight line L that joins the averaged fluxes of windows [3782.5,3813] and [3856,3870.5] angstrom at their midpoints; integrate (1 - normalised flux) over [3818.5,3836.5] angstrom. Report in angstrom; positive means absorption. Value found 6.5 angstrom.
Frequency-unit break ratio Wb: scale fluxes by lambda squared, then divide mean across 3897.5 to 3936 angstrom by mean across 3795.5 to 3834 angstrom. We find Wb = 1.17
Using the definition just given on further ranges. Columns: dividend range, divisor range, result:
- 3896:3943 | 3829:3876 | 0.81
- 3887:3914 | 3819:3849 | 1.28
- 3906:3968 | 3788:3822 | 1.20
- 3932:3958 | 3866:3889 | 0.65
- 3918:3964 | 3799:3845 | 1.21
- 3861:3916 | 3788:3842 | 1.55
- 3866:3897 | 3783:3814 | 1.55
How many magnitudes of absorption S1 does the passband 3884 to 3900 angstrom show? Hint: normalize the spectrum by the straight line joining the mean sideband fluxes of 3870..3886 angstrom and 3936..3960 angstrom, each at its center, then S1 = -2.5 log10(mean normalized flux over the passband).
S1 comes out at 0.24 mag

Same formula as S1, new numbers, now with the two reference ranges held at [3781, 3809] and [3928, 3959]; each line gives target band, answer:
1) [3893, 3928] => -0.10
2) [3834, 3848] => 0.15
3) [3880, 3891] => -0.13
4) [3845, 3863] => -0.14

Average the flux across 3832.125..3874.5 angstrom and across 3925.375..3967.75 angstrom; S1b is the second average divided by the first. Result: 0.78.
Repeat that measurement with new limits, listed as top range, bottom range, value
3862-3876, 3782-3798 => 2.04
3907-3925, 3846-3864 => 0.98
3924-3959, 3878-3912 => 0.92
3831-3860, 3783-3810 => 0.97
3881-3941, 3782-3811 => 1.05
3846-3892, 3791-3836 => 1.53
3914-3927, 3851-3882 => 0.71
